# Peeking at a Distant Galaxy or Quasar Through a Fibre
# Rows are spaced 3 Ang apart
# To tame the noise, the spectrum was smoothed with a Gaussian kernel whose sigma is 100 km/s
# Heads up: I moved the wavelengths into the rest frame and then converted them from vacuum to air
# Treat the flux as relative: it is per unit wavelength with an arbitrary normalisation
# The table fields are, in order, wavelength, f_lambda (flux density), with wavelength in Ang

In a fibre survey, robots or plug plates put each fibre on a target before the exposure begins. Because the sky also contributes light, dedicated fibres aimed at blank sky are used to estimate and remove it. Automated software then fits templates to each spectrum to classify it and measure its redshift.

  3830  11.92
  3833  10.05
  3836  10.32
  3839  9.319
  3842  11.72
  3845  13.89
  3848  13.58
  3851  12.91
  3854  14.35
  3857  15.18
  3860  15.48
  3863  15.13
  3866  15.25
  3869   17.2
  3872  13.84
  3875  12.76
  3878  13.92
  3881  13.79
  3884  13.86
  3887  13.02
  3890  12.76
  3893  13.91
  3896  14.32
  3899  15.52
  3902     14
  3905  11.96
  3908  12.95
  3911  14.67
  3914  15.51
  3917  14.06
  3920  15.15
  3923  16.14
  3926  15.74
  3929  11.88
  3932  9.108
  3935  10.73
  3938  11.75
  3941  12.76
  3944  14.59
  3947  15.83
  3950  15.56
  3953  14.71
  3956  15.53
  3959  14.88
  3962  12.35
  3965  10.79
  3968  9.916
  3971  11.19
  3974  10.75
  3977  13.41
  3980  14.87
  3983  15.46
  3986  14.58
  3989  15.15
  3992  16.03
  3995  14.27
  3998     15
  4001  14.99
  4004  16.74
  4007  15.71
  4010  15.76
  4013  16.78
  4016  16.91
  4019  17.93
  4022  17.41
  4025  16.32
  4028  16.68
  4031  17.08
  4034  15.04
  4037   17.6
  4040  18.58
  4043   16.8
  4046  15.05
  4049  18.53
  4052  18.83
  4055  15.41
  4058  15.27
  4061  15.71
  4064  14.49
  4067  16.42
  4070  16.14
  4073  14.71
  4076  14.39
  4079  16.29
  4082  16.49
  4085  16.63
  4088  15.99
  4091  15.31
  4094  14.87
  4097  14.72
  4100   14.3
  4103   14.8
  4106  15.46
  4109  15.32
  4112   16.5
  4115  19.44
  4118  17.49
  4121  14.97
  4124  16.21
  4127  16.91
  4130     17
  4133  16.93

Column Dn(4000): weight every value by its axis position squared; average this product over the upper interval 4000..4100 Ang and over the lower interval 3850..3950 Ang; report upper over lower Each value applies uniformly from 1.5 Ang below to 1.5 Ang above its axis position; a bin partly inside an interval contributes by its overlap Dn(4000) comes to 1.3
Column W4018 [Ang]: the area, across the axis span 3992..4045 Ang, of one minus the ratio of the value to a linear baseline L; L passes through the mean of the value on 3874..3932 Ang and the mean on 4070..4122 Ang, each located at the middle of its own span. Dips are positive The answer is -5.0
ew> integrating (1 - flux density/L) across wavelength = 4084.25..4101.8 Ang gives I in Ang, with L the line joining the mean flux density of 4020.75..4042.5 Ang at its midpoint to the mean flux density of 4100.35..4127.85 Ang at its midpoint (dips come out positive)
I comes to 1.3 Ang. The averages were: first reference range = 16.9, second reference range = 16.2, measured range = 15.2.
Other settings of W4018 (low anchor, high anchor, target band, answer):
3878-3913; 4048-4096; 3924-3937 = 2.0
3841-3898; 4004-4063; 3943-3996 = 6.1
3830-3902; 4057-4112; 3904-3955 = 1.3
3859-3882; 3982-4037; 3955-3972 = 3.5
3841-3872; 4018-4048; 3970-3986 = 2.8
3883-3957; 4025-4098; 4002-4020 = -1.5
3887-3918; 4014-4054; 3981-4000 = 1.2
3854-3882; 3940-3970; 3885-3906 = 1.0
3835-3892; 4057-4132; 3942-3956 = -0.7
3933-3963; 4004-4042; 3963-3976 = 3.4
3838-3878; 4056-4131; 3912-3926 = -0.8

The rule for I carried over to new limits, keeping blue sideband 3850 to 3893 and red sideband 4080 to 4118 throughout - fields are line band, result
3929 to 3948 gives 3.1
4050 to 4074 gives -0.5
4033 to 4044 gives -1.2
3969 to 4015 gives 1.3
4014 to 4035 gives -2.0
